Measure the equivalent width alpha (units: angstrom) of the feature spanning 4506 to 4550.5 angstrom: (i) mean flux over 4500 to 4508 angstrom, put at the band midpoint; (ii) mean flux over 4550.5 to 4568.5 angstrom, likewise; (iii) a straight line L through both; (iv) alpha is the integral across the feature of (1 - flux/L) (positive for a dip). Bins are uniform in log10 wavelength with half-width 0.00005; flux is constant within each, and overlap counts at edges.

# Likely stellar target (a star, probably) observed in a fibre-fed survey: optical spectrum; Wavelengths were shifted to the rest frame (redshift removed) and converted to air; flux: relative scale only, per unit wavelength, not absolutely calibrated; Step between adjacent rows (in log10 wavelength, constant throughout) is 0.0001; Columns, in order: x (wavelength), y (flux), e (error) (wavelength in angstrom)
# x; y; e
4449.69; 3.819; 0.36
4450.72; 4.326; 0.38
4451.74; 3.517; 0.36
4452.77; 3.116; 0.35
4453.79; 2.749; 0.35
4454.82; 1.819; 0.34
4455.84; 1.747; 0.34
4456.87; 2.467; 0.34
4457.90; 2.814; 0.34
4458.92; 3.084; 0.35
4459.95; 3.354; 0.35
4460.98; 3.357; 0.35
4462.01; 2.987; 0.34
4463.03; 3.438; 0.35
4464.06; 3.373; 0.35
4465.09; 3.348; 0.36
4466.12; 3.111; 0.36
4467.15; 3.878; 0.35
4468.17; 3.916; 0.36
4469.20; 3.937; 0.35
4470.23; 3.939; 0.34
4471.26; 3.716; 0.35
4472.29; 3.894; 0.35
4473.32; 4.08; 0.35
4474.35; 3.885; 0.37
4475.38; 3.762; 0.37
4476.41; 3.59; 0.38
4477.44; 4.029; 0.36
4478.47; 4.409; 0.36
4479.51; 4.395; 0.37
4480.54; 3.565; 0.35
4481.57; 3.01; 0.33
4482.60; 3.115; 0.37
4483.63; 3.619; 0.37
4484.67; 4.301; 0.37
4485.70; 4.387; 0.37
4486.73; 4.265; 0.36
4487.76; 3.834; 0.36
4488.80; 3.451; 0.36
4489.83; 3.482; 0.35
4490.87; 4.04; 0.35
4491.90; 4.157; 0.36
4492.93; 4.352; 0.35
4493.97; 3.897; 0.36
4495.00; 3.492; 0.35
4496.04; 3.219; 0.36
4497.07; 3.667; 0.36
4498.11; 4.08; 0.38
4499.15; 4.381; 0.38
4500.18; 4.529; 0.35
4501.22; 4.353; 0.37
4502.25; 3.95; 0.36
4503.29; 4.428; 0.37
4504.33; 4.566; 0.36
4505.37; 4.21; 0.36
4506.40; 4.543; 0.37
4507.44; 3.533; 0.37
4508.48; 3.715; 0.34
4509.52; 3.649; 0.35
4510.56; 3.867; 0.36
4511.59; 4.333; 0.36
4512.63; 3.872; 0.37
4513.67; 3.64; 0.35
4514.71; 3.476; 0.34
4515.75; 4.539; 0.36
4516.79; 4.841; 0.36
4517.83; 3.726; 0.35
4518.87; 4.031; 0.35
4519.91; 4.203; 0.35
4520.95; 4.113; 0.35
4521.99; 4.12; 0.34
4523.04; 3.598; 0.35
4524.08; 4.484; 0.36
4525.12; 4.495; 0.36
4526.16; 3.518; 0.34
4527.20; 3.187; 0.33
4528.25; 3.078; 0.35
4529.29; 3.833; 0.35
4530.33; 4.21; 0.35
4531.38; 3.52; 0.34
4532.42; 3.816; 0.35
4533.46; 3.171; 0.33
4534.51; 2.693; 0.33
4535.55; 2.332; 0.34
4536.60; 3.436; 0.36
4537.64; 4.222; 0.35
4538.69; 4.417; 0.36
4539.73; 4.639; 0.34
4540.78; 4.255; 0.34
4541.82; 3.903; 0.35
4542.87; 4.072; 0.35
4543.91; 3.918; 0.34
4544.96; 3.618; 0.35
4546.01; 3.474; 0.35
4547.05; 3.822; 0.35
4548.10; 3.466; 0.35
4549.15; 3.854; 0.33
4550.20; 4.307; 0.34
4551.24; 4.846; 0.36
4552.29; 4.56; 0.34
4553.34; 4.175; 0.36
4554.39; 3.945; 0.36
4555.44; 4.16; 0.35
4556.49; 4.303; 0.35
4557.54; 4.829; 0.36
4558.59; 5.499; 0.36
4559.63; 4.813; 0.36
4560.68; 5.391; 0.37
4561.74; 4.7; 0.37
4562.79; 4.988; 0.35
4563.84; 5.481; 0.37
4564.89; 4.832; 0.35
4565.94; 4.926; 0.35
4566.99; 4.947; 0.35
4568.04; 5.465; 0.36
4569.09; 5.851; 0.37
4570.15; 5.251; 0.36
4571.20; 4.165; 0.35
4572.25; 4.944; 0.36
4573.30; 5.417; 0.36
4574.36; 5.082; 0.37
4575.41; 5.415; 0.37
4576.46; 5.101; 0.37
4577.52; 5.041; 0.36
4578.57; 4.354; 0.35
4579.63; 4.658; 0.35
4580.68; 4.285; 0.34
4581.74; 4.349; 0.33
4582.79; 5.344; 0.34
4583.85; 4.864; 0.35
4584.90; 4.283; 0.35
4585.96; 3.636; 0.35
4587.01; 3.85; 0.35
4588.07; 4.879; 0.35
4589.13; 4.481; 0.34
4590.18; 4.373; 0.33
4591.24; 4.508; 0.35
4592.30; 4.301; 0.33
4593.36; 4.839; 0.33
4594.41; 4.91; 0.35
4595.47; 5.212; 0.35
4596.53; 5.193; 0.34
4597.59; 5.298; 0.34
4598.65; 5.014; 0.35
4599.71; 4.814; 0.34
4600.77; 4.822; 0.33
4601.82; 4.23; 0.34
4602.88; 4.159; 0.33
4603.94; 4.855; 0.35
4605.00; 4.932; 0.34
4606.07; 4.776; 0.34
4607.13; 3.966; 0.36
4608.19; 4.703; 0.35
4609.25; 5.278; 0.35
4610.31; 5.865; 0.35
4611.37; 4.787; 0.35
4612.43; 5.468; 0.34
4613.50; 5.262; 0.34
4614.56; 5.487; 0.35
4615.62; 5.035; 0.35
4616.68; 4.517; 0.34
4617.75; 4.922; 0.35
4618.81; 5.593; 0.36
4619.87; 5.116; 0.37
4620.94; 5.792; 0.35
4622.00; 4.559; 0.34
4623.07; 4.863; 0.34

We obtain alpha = 6.4 angstrom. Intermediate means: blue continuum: 4.25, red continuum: 4.81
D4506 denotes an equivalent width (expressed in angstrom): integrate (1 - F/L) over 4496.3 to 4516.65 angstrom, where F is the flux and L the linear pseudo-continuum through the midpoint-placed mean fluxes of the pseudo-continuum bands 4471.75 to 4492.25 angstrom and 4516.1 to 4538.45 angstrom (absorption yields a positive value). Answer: -1.4 angstrom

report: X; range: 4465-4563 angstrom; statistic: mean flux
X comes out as 3.98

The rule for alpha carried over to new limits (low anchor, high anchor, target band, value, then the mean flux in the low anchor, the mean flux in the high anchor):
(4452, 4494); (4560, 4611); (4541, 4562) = 0.8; 3.55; 4.83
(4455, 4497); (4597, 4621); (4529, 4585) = 0.2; 3.6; 4.97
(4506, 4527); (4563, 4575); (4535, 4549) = 2.3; 4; 5.13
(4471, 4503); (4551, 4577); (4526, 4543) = 3.3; 3.91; 4.92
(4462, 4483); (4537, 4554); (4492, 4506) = -0.9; 3.71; 4.09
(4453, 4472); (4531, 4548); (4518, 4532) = -1.0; 3.18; 3.7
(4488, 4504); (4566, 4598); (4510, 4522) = 0.3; 3.97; 4.81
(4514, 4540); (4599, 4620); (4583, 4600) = 0.1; 3.82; 4.93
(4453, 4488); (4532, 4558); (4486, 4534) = -2.9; 3.5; 3.93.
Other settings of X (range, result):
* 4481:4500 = 3.83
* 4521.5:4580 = 4.33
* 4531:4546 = 3.71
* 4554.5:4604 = 4.8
